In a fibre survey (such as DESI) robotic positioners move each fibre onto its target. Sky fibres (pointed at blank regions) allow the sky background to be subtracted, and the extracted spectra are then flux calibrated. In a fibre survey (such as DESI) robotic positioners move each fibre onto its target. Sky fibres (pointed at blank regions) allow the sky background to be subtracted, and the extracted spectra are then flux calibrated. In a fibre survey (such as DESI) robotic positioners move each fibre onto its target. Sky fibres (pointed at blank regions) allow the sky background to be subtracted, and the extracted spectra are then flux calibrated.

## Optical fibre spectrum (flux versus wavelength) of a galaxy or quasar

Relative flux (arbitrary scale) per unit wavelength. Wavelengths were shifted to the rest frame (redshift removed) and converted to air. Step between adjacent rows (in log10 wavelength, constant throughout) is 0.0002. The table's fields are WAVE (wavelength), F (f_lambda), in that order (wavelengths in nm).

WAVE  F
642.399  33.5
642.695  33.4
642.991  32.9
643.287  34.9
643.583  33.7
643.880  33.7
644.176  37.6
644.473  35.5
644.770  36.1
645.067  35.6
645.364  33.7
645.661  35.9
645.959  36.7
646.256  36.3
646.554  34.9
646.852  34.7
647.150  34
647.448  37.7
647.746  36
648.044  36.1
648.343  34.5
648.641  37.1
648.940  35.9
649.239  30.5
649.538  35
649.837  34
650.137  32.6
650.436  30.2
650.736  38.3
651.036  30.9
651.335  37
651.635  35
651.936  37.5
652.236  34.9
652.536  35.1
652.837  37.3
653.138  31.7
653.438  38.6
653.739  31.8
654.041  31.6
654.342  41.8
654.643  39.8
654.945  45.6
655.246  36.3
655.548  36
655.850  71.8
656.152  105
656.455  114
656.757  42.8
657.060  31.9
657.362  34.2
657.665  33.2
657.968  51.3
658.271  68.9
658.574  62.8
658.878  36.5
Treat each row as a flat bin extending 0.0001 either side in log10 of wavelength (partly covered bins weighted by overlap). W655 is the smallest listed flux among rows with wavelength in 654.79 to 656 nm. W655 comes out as 36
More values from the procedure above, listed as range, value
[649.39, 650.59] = 30.2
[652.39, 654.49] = 31.6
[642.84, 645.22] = 32.9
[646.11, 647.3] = 34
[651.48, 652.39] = 34.9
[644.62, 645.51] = 33.7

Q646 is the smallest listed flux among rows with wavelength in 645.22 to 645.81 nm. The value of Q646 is 33.7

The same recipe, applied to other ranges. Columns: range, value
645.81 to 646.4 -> 36.3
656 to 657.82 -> 31.9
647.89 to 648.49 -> 34.5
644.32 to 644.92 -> 35.5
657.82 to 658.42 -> 51.3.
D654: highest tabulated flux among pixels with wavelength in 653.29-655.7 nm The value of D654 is 45.6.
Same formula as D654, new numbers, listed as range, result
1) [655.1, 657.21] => 114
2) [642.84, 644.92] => 37.6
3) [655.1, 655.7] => 36.3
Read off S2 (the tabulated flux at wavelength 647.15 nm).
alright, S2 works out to 34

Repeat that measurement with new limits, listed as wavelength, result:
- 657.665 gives 33.2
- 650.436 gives 30.2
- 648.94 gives 35.9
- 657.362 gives 34.2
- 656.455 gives 114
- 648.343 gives 34.5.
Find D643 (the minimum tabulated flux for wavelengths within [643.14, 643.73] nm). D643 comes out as 33.7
